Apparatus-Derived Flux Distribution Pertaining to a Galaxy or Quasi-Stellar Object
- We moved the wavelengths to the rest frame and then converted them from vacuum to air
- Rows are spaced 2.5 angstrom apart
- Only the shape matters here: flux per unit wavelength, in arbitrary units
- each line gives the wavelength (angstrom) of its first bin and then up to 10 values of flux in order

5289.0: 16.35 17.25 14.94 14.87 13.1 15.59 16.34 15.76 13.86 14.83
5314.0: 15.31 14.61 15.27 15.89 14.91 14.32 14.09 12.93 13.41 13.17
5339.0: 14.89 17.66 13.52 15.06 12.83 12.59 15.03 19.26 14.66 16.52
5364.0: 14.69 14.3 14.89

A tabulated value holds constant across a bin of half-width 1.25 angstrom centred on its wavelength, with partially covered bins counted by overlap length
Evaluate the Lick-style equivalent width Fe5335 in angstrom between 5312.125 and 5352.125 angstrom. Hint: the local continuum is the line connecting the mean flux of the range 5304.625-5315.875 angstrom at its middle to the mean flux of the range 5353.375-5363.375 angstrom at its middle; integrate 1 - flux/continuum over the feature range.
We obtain 3.0 angstrom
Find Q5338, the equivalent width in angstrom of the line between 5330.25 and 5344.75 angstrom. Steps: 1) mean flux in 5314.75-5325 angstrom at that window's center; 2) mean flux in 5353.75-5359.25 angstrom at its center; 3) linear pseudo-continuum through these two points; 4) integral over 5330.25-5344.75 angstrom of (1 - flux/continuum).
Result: 1.5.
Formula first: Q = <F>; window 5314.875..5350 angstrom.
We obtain 14.5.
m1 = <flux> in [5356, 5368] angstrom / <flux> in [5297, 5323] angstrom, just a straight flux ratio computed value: 1.04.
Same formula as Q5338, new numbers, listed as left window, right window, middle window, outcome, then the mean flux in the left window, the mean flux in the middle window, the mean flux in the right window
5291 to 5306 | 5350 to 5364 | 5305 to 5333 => 1.2 angstrom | 15.3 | 14.7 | 15.5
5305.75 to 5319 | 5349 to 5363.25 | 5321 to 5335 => 0.8 angstrom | 14.9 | 14.2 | 15.3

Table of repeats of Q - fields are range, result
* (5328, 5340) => 13.7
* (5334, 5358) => 14.8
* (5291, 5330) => 15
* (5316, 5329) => 14.9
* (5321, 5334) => 14.2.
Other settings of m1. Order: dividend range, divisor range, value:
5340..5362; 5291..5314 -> 1.01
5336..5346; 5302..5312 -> 0.98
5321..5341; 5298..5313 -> 0.95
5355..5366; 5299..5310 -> 1.06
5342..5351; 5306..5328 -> 0.94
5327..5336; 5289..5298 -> 0.86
